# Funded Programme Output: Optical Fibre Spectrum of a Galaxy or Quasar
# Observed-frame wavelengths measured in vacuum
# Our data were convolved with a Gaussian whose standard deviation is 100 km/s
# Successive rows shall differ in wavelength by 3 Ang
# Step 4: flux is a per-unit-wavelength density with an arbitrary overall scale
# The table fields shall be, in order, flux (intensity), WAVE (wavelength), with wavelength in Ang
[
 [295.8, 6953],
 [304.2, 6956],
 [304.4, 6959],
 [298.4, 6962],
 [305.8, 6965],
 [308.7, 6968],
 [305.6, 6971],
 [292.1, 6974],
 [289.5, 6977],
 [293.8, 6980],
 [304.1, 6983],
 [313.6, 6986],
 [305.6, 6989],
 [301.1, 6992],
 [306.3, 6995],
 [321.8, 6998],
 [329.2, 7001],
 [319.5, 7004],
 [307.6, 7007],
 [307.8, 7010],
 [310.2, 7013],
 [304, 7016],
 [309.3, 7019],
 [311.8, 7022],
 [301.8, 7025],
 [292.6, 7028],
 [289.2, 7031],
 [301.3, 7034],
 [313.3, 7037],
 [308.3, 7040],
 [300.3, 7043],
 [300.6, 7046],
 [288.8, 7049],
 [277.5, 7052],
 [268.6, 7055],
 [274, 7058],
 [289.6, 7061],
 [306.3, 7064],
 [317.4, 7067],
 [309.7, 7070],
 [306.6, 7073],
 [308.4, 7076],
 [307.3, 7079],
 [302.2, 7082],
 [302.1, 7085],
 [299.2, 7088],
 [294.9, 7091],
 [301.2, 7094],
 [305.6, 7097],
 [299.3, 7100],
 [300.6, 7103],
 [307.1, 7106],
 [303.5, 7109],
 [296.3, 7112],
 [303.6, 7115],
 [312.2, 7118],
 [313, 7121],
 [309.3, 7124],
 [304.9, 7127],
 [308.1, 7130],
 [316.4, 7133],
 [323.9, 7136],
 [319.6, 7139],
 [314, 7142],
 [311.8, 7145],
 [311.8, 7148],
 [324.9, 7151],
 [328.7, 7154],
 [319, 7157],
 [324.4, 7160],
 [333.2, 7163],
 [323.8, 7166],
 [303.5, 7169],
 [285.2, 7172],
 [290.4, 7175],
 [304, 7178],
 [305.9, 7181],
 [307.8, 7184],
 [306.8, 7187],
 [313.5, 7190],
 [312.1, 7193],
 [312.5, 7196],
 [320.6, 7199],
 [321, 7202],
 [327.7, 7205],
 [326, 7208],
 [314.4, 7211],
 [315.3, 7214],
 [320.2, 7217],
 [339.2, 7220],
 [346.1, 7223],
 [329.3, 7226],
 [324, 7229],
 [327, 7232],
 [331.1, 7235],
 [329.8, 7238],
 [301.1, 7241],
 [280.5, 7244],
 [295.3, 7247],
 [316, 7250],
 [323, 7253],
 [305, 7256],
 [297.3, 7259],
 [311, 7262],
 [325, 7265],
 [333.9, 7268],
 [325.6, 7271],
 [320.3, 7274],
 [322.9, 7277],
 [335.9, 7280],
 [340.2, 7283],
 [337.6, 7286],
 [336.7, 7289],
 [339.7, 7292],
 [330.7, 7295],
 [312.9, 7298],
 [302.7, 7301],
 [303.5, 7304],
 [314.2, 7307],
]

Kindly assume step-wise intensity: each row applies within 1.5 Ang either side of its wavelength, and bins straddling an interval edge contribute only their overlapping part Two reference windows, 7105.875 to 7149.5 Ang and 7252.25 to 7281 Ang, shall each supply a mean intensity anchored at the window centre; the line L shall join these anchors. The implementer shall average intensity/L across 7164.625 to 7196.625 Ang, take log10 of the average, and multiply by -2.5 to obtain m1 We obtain 0.03 mag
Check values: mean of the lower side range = 310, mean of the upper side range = 320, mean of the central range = 306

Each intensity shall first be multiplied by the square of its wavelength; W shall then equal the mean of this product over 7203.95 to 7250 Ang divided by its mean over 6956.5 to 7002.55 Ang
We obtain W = 1.1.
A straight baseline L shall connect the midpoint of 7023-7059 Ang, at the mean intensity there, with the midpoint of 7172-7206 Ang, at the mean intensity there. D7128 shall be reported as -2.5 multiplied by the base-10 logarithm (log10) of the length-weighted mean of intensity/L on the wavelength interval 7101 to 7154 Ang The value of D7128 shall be -0.03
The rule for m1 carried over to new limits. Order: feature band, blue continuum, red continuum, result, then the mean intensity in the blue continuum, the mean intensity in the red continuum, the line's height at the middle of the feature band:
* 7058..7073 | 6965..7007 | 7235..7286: 0.026 mag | 307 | 317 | 310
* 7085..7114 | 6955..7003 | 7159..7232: 0.039 mag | 305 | 317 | 312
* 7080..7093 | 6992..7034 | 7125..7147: 0.041 mag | 308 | 314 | 312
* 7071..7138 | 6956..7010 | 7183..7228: 0.030 mag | 306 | 321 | 314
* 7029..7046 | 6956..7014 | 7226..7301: 0.025 mag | 306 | 321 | 309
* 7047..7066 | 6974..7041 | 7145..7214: 0.084 mag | 306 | 314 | 308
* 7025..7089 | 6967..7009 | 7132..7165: 0.052 mag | 307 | 321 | 313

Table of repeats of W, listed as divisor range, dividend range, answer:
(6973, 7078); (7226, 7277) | 1.11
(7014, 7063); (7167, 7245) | 1.12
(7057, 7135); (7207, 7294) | 1.11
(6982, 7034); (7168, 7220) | 1.07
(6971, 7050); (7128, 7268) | 1.09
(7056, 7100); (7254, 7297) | 1.14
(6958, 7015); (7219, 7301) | 1.14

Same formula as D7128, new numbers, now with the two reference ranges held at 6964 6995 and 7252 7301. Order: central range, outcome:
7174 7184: 0.053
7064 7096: 0.016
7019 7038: 0.014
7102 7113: 0.033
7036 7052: 0.026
